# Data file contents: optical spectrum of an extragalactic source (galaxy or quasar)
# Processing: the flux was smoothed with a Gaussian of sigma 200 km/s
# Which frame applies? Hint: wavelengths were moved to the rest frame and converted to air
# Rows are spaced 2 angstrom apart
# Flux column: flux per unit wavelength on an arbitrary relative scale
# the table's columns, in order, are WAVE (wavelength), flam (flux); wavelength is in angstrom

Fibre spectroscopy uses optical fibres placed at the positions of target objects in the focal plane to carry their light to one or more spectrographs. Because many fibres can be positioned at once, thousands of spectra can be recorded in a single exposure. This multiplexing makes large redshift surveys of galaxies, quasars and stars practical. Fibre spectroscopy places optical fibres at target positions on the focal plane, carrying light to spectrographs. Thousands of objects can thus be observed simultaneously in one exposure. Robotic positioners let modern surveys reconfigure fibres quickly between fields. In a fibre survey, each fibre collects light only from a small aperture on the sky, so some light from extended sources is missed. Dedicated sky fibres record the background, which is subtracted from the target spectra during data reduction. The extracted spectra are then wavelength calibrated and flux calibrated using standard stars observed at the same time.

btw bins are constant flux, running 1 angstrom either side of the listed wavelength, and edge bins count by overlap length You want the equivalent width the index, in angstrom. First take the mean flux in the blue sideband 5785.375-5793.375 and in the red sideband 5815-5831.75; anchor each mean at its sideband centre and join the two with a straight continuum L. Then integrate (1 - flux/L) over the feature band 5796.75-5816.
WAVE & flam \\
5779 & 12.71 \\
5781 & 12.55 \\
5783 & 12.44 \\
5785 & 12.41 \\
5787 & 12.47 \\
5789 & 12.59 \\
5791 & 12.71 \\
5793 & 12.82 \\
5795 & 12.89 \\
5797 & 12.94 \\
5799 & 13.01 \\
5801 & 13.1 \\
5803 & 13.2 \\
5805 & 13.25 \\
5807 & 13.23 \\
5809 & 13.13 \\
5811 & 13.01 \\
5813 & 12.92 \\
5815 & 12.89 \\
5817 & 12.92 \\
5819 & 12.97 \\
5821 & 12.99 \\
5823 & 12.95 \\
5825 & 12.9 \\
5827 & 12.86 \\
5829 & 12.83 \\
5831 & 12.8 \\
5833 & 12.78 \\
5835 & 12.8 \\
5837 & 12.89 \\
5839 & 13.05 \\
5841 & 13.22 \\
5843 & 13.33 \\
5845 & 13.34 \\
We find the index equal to -0.5 angstrom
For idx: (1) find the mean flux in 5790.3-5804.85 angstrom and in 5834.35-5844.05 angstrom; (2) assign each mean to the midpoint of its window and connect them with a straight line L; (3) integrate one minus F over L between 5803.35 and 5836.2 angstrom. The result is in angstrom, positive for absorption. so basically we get 0.2 angstrom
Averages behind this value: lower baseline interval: 13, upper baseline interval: 13.1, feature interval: 13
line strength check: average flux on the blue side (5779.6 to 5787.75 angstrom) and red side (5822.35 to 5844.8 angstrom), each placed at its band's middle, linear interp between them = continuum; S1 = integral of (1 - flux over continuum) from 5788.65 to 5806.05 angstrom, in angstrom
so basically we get -0.48 angstrom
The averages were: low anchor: 12.5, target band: 13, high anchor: 13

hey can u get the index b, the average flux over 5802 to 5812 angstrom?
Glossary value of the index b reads 13.2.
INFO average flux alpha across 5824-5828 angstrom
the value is 12.9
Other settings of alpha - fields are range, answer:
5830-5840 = 12.9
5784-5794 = 12.6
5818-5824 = 13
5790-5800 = 12.9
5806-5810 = 13.2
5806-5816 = 13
